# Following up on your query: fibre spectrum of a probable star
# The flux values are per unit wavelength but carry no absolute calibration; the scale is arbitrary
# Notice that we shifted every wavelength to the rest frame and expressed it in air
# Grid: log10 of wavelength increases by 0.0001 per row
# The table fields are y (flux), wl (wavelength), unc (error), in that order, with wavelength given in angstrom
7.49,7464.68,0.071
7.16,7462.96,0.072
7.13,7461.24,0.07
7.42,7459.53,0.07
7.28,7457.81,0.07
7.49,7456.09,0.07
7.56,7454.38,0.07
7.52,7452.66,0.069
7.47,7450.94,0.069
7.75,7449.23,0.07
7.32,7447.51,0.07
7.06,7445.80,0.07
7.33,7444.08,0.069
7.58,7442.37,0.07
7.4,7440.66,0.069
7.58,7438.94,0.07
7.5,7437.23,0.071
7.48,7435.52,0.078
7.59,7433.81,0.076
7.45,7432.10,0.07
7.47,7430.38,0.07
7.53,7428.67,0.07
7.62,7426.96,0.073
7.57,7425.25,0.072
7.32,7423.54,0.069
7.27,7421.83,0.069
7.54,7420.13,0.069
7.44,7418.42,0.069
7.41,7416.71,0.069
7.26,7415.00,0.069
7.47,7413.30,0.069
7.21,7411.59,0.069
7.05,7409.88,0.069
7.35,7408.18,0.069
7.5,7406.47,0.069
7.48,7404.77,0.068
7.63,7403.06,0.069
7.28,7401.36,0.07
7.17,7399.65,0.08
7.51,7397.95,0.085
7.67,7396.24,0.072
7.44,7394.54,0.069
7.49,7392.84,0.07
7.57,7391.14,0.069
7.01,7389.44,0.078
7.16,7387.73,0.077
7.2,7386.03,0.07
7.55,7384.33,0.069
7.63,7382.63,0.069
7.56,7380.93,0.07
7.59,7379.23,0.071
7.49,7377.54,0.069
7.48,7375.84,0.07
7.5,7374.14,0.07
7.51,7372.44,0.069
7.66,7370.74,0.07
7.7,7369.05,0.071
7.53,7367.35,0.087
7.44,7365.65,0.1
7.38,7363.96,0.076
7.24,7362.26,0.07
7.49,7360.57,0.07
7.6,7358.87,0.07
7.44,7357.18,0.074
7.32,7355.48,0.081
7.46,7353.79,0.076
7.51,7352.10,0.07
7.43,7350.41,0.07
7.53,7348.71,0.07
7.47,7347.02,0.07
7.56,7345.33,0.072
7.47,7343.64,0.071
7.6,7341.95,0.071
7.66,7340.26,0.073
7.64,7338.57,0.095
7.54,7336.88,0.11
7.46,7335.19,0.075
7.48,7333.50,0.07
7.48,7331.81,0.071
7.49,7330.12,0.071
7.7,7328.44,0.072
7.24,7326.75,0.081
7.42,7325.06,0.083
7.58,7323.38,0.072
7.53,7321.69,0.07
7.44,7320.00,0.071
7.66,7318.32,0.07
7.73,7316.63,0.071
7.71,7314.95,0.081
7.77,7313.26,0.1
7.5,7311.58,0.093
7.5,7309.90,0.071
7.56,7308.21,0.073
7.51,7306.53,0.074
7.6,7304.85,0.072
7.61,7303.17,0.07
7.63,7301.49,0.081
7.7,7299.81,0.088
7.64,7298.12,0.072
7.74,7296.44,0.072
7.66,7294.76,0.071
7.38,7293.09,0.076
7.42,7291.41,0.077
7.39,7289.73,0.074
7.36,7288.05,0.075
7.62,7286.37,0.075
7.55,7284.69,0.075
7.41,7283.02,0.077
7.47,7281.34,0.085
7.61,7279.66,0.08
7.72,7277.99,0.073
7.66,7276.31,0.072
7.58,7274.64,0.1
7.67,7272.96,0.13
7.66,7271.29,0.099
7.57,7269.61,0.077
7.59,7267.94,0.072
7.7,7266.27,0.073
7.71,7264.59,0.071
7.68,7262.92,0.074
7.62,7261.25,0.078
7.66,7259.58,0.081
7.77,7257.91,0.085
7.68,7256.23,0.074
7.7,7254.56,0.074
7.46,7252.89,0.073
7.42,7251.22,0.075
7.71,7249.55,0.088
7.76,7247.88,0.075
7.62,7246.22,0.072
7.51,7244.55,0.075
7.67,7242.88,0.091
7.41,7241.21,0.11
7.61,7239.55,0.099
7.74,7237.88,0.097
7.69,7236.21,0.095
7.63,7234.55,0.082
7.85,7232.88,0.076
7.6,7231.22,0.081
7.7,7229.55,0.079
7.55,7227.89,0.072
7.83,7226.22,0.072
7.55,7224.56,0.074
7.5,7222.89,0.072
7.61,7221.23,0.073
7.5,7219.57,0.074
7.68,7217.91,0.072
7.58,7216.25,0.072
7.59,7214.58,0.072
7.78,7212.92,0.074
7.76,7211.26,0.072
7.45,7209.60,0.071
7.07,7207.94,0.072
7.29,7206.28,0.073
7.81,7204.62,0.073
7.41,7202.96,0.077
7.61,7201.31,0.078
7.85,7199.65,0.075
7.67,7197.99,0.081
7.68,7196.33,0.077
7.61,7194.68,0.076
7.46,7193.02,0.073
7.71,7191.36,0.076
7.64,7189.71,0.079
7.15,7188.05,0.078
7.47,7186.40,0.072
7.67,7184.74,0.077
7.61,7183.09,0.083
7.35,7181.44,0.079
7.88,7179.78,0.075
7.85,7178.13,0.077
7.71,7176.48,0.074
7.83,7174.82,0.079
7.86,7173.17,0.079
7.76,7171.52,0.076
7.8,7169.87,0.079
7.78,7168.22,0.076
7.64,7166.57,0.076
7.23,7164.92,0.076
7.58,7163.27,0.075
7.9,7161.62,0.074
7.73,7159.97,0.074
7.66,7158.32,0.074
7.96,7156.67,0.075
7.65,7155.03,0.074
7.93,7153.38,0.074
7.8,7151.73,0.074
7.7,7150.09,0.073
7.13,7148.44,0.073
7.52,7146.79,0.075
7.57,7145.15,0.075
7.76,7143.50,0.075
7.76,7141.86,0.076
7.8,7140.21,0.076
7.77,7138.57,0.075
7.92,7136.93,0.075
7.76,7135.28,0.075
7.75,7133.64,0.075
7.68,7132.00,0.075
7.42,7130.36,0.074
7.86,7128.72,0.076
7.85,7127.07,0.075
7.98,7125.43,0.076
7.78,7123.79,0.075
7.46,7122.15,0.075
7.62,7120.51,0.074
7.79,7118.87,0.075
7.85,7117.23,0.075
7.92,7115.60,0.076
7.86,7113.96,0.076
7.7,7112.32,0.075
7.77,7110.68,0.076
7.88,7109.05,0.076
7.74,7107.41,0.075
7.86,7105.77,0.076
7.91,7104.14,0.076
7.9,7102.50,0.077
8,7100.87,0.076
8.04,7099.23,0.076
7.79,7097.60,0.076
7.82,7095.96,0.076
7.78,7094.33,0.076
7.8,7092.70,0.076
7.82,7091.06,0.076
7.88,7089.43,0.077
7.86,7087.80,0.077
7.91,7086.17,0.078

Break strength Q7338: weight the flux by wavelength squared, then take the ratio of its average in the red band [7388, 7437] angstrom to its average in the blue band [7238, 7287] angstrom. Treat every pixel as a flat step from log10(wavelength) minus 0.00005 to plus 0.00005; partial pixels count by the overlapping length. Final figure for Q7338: 1.0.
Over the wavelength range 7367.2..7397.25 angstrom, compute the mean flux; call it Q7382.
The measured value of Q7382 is 7.48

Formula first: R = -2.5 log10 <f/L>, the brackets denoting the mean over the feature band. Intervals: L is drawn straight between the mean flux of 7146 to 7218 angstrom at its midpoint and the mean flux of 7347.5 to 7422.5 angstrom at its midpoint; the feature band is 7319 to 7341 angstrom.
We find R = -0.003 mag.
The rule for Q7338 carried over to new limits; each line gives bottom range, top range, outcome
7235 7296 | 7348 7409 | 1.01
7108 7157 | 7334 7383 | 1.03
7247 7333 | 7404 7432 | 1.01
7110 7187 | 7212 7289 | 1.02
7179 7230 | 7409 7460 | 1.04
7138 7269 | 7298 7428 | 1.02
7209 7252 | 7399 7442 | 1.03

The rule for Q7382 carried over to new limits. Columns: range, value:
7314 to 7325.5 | 7.59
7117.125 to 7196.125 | 7.68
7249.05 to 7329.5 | 7.59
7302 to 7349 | 7.55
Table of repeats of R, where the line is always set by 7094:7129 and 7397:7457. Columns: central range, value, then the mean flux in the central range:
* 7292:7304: 0.00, 7.62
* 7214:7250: 0.01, 7.63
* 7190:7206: 0.01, 7.64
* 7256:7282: 0.00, 7.65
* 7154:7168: 0.01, 7.68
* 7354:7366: 0.01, 7.42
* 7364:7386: -0.01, 7.54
